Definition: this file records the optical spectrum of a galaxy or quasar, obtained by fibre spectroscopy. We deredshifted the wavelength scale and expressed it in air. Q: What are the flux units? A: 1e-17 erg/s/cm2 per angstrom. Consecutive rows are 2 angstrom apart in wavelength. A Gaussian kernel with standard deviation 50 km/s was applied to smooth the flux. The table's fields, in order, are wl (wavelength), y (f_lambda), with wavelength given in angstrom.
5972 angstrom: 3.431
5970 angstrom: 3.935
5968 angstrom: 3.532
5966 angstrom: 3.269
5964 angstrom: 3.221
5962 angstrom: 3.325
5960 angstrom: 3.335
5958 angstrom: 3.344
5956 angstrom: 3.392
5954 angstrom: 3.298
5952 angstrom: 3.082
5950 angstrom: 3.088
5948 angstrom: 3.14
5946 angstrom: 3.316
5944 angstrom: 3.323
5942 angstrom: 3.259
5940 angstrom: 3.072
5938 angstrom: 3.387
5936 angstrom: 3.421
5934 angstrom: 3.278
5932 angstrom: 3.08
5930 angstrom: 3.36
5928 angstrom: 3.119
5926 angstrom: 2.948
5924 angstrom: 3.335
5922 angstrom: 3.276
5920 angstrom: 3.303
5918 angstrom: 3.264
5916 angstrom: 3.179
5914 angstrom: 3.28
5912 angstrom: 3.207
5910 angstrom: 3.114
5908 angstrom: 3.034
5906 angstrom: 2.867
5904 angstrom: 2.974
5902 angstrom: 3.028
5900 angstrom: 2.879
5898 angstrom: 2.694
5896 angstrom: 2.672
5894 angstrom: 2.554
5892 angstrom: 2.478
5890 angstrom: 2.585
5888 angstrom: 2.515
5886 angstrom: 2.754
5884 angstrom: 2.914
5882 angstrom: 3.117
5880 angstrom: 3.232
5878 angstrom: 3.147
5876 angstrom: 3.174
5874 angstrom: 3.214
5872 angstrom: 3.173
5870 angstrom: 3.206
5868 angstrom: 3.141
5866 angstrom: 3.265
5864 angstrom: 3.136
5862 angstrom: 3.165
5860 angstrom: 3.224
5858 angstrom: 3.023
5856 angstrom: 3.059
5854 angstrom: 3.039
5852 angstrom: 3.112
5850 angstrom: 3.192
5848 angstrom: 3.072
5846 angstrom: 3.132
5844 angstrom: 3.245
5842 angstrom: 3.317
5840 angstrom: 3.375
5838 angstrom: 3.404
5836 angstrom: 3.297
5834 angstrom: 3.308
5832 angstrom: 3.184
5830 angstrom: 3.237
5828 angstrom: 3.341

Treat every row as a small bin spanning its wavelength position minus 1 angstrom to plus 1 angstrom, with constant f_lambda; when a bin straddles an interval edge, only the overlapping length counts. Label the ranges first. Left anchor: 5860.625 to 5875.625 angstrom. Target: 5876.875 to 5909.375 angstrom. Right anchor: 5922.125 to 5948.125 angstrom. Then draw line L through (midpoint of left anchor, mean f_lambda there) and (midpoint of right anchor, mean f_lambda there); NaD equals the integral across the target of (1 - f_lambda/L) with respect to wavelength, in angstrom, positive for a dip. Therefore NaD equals 3.7 angstrom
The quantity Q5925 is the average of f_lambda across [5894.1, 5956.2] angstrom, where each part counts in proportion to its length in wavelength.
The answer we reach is 3.14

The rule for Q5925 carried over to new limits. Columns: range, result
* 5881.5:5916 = 2.87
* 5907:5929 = 3.19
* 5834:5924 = 3.07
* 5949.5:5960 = 3.26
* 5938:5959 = 3.24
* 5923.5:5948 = 3.24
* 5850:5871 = 3.14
